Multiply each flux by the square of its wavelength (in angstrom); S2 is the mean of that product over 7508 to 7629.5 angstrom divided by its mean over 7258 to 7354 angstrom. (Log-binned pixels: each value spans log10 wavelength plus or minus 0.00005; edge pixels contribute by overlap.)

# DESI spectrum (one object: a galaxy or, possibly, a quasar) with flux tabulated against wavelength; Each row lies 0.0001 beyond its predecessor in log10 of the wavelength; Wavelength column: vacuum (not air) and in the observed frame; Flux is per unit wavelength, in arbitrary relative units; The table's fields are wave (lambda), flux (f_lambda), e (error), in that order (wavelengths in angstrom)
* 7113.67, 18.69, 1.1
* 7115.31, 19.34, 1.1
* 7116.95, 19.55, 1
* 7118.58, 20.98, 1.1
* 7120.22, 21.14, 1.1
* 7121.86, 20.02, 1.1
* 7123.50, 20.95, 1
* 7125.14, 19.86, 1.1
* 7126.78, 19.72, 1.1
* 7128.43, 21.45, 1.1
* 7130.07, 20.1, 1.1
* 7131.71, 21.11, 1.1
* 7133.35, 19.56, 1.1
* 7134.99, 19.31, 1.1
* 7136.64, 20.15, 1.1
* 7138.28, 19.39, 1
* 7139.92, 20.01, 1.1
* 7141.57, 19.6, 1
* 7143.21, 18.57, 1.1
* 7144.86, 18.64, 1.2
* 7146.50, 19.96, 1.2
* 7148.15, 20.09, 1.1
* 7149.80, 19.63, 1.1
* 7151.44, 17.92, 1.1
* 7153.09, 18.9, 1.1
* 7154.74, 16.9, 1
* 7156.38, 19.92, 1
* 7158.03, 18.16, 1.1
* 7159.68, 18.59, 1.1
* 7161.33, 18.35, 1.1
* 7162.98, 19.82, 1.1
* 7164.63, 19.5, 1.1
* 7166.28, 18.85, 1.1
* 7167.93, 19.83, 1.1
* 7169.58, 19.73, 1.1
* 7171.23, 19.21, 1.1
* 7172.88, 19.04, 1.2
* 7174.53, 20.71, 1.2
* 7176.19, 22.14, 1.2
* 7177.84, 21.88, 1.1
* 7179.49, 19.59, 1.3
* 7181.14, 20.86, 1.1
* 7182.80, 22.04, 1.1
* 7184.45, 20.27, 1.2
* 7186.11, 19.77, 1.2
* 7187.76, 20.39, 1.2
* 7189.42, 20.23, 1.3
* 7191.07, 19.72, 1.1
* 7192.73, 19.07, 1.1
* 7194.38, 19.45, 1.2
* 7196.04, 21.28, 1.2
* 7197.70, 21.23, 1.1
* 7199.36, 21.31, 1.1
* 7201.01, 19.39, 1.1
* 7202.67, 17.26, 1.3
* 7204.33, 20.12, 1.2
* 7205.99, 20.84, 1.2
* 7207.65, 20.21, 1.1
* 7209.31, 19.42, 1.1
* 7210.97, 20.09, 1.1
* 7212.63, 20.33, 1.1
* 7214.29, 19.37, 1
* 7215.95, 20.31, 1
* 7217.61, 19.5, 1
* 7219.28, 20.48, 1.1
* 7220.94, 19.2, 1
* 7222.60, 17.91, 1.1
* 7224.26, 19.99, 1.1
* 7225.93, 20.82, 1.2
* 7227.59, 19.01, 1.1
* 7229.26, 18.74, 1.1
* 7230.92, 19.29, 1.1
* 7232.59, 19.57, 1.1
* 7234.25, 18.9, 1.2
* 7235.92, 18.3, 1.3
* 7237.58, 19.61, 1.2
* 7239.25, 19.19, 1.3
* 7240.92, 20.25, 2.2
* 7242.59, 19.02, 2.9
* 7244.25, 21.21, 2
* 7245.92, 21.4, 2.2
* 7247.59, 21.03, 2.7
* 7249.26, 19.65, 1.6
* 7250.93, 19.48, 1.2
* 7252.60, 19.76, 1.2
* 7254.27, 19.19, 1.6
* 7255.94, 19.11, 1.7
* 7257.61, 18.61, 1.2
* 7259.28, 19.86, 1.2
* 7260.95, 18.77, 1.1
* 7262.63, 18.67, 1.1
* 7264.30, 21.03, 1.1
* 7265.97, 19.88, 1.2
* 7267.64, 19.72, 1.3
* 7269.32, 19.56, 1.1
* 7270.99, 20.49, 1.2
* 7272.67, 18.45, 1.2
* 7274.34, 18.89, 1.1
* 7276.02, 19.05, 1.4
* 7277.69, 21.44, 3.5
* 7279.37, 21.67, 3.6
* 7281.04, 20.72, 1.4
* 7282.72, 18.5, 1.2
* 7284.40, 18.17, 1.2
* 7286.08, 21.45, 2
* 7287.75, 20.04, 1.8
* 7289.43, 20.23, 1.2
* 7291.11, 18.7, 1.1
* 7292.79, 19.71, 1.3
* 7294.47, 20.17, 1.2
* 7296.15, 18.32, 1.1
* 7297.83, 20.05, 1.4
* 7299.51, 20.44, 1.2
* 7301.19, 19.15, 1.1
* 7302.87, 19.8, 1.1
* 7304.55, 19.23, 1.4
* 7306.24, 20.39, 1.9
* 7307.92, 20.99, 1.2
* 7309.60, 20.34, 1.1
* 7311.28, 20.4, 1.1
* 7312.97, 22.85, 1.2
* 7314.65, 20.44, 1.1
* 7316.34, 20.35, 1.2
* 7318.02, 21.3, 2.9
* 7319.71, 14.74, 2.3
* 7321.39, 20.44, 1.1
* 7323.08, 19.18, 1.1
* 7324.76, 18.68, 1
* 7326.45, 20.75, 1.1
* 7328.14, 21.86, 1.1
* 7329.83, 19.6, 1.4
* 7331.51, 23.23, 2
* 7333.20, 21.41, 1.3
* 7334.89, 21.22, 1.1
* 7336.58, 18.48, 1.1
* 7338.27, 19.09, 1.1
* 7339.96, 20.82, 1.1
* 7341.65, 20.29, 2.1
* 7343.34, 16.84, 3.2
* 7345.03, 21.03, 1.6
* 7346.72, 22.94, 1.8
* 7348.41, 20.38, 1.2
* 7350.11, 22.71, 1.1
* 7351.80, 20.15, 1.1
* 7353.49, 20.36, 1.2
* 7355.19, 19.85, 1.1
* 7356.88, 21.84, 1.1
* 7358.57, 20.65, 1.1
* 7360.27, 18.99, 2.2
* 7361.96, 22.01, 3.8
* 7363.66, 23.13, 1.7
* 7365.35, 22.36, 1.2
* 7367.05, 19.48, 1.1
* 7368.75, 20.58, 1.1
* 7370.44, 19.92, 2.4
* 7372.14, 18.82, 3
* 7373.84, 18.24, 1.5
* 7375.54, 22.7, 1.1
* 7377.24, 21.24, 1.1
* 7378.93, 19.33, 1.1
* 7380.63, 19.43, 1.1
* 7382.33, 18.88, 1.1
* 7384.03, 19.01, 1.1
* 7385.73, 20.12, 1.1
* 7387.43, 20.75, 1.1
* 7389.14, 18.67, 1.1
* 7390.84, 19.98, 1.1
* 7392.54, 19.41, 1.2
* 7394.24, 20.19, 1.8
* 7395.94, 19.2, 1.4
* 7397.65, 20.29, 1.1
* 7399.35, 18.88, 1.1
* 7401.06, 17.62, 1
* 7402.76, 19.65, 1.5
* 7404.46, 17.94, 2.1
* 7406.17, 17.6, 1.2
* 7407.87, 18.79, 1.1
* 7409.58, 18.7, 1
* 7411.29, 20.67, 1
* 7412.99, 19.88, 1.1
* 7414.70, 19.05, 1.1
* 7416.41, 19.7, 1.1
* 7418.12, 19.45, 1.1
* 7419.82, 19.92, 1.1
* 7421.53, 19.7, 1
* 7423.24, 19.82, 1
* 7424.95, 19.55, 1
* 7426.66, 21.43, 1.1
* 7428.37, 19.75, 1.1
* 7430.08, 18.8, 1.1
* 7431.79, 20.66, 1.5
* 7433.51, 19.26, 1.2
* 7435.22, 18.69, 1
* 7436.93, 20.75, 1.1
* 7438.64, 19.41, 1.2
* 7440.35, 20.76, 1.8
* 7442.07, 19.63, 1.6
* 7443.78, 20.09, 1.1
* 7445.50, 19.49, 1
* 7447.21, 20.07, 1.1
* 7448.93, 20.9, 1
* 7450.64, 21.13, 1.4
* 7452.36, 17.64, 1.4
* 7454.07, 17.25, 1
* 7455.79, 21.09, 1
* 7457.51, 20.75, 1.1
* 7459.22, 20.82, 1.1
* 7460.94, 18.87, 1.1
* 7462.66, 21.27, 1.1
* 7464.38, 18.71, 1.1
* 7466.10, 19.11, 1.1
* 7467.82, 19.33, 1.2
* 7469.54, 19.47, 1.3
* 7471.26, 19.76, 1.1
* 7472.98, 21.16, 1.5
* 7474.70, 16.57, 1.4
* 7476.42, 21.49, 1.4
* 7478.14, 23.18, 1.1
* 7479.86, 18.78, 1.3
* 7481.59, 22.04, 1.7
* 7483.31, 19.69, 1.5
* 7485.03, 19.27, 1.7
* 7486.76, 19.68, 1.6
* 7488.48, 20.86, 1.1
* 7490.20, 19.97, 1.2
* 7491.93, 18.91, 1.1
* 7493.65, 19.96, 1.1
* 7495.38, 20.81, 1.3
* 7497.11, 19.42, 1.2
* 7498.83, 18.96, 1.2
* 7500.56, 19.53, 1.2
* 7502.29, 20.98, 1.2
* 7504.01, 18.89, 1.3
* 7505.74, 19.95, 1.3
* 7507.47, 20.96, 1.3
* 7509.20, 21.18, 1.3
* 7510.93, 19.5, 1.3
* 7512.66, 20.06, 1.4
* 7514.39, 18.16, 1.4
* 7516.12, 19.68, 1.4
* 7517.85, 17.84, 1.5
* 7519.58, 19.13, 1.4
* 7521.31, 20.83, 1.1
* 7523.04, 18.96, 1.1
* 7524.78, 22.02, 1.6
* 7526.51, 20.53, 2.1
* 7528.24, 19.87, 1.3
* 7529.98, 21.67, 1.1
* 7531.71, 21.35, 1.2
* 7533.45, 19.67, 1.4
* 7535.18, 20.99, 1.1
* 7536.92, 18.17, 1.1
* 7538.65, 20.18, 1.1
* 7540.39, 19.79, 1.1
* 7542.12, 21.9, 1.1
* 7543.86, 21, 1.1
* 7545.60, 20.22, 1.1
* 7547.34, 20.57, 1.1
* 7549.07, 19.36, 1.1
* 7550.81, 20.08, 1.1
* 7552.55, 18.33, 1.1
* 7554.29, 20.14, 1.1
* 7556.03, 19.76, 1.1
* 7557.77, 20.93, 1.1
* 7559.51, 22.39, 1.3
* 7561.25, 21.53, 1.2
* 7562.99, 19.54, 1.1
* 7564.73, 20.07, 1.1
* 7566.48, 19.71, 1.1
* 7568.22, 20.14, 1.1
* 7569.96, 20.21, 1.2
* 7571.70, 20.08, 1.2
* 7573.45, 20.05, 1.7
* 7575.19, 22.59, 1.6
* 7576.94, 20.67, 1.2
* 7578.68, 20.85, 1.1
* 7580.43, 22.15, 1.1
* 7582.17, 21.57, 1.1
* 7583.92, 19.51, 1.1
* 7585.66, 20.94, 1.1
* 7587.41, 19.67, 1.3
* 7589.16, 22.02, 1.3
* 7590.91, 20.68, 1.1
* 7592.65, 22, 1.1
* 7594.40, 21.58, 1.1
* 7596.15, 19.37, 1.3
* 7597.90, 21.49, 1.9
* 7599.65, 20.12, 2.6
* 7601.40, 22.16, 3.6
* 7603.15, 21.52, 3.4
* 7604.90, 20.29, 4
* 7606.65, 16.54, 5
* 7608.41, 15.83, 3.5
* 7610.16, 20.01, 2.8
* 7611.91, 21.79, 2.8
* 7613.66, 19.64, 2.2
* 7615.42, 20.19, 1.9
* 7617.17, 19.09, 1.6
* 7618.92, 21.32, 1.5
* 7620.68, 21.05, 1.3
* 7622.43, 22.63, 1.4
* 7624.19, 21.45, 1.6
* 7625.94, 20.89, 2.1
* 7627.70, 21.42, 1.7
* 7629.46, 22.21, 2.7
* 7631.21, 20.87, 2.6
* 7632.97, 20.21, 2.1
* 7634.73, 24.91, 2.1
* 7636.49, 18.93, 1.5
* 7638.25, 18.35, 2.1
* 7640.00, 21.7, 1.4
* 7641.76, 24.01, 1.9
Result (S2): 1.09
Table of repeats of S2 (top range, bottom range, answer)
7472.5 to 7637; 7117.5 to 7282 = 1.13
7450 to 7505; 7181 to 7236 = 1.08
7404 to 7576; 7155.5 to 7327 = 1.08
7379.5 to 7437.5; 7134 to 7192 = 1.06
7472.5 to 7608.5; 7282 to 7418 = 1.07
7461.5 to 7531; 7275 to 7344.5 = 1.05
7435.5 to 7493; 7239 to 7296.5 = 1.06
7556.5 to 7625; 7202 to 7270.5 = 1.15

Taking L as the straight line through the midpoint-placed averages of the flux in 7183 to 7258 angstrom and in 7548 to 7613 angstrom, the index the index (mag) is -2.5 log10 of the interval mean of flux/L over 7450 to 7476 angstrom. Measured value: 0.037 mag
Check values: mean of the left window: 19.8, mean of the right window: 20.4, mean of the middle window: 19.5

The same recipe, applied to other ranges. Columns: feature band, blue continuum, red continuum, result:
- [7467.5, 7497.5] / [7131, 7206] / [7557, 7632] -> 0.021 mag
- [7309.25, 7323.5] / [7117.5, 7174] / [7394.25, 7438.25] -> -0.029 mag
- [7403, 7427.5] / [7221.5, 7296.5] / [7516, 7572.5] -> 0.028 mag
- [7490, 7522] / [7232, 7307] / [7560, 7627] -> 0.034 mag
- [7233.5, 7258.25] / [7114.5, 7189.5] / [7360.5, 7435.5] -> 0.008 mag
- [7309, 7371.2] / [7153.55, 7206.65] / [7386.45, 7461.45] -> -0.044 mag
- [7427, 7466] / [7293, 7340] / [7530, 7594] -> 0.029 mag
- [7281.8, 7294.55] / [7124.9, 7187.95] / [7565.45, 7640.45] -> 0.023 mag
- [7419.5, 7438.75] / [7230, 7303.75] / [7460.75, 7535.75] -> 0.004 mag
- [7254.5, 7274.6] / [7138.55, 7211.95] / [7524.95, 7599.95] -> 0.027 mag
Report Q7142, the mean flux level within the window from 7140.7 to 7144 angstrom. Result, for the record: 19.1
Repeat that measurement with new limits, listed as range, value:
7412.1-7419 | 19.6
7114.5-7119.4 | 20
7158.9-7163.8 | 18.9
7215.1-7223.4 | 19.5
